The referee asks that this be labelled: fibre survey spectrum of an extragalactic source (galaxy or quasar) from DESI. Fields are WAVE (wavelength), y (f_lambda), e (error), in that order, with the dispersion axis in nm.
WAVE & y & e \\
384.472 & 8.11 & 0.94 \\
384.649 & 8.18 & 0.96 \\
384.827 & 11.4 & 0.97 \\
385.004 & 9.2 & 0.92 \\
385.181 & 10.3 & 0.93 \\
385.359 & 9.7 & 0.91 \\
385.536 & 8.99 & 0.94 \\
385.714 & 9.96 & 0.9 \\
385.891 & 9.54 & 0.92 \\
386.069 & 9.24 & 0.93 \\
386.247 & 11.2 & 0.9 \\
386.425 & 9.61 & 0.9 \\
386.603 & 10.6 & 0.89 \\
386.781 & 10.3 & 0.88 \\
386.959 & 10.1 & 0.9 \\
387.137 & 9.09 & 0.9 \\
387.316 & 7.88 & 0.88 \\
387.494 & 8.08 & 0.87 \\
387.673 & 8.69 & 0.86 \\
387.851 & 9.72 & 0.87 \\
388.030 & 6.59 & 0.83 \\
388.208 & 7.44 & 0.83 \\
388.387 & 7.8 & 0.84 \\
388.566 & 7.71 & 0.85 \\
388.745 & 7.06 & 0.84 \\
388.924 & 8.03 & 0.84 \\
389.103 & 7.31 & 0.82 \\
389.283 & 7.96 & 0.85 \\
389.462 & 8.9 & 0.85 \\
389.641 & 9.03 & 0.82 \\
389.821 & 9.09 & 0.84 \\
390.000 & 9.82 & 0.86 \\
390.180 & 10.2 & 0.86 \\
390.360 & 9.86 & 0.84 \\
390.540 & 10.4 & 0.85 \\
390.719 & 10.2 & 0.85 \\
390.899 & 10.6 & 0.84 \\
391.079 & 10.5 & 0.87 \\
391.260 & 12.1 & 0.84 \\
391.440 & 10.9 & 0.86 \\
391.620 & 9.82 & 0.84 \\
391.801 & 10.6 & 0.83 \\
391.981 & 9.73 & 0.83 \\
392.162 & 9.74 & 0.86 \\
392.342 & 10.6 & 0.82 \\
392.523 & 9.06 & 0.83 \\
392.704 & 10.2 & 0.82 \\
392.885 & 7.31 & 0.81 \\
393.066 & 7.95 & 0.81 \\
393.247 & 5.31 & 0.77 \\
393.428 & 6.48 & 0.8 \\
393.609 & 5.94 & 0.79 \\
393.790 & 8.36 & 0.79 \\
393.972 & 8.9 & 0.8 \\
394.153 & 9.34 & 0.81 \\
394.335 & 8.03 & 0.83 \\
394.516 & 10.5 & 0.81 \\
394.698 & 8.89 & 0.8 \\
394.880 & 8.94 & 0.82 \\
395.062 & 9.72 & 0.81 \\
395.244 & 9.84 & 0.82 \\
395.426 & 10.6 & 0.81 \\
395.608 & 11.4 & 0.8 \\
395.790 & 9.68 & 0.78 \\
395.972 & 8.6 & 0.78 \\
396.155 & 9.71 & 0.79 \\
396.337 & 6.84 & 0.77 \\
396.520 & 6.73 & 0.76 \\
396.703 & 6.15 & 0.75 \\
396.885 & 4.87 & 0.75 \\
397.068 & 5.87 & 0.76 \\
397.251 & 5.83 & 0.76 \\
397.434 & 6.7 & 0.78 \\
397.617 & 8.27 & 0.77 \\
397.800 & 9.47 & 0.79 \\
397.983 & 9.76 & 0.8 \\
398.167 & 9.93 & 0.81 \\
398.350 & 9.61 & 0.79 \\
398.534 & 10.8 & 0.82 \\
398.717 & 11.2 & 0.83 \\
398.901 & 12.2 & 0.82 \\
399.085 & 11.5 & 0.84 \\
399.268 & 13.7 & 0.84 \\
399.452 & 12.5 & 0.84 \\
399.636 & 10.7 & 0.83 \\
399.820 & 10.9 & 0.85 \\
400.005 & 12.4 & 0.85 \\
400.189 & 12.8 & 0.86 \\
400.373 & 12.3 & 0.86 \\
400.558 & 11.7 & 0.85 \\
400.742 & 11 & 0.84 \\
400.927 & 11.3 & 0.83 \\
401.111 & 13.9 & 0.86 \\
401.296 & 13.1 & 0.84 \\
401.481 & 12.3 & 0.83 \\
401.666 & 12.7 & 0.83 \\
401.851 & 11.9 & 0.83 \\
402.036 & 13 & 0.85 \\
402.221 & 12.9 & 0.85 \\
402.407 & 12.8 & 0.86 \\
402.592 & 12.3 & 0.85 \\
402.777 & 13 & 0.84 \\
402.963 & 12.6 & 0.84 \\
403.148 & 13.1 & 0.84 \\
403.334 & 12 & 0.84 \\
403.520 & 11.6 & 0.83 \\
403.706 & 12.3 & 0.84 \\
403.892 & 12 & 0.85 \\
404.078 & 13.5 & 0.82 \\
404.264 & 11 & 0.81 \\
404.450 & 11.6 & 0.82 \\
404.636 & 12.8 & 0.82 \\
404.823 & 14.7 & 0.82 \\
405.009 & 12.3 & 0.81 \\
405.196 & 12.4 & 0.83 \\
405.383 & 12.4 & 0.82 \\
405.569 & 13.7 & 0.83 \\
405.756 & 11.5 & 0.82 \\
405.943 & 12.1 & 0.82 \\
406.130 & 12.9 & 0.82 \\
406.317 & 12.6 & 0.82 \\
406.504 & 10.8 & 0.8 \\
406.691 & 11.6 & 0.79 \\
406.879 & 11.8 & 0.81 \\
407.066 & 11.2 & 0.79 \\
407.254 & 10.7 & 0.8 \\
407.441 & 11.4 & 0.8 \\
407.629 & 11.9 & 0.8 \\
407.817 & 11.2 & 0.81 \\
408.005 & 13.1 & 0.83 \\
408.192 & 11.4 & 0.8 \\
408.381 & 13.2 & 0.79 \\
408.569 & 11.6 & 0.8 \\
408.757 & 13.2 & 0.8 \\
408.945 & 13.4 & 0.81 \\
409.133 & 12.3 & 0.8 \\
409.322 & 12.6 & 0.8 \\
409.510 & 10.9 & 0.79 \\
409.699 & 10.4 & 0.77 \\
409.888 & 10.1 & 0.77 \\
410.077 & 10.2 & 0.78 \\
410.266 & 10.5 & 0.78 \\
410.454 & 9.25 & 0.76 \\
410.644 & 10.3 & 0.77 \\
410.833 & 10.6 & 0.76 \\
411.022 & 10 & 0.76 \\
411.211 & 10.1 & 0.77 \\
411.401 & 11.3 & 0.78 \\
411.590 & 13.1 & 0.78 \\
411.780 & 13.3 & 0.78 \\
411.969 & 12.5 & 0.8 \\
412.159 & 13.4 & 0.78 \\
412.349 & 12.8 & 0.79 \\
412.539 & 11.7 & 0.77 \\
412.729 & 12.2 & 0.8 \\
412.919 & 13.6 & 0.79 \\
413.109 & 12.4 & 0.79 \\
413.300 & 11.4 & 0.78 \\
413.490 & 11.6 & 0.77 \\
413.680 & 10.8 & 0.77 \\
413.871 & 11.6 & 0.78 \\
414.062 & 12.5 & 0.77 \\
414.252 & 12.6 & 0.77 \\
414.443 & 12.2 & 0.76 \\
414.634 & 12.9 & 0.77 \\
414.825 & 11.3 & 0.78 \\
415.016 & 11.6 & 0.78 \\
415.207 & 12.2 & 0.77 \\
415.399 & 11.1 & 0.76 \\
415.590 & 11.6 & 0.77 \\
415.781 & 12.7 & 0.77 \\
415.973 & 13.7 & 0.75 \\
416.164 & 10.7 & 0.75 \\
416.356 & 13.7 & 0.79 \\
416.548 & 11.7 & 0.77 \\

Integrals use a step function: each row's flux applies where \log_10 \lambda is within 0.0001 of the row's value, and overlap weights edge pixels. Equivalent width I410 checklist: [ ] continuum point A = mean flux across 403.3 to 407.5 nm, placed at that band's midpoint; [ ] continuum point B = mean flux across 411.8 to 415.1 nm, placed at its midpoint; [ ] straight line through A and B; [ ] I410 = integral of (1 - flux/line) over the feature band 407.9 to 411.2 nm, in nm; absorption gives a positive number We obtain 0.23 nm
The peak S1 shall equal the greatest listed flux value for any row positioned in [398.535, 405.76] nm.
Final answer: 14.7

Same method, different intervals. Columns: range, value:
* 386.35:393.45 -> 12.1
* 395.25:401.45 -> 13.9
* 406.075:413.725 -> 13.6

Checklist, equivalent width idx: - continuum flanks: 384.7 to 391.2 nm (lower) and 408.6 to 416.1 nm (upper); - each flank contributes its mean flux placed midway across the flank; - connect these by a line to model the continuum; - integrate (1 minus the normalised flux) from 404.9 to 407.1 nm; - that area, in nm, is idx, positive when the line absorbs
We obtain -0.204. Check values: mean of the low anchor 9.23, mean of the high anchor 11.8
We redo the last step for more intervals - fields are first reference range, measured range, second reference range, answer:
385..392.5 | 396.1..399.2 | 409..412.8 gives 0.49 nm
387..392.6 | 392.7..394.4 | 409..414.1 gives 0.34 nm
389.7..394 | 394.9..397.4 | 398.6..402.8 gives 0.60 nm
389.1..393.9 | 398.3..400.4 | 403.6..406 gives -0.11 nm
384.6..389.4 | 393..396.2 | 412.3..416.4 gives 0.34 nm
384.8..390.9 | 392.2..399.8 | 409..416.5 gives 0.77 nm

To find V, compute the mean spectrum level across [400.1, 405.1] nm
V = 12.5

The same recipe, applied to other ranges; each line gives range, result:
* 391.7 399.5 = 8.99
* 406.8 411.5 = 11.3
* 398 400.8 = 11.5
